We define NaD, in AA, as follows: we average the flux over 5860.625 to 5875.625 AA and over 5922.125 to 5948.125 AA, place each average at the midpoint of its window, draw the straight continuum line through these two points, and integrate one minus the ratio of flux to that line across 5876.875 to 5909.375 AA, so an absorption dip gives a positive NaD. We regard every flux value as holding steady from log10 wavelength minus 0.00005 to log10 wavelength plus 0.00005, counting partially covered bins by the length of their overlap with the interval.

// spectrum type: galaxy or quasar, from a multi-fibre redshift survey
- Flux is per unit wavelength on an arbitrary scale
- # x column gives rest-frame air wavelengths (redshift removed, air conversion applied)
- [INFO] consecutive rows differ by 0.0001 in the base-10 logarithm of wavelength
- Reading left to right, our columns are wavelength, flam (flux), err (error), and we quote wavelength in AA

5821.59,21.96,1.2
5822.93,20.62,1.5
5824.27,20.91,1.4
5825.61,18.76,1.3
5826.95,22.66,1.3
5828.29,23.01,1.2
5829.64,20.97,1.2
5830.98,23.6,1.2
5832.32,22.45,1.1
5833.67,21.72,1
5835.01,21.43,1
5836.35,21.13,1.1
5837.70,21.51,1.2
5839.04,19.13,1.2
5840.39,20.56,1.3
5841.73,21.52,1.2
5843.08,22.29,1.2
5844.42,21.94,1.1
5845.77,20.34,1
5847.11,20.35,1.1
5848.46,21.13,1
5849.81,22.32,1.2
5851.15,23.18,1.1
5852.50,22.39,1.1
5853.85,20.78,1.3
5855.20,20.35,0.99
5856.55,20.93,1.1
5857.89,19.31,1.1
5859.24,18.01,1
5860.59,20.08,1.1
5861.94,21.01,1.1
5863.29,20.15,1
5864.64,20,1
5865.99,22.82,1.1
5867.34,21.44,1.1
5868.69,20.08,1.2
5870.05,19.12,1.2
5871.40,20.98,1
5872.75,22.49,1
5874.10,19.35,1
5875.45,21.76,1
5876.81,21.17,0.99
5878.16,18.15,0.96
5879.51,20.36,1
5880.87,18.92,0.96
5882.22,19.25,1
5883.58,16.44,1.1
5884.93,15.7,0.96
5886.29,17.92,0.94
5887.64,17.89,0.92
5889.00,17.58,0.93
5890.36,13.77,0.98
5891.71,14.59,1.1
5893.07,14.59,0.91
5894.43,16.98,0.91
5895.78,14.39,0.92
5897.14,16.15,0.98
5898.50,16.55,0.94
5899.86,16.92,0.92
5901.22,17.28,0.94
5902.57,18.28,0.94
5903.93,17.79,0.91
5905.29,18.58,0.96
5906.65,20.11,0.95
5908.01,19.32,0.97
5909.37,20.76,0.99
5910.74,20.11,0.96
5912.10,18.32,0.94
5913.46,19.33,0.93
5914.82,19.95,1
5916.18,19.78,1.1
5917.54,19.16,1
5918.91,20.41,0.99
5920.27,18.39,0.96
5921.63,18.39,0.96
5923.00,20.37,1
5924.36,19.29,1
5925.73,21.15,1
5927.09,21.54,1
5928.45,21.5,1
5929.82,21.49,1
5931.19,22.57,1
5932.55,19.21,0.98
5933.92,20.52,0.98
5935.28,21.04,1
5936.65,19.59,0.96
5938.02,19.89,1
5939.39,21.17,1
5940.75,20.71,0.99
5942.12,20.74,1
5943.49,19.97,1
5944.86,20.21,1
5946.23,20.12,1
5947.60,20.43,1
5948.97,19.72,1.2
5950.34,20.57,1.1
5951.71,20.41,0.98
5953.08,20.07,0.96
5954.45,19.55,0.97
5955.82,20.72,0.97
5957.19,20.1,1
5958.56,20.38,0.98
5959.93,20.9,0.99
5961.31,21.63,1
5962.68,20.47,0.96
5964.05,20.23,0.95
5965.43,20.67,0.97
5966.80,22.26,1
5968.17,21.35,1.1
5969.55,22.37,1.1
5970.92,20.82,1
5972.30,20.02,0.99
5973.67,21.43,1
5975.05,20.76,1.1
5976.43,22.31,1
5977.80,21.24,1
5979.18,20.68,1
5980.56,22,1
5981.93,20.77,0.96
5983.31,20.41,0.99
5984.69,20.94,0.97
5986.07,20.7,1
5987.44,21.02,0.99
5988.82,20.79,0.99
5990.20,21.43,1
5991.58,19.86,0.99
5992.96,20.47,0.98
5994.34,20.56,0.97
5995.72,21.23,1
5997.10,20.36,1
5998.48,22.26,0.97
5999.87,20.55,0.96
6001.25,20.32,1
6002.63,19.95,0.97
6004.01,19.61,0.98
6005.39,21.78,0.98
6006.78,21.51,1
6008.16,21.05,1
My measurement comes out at 5.1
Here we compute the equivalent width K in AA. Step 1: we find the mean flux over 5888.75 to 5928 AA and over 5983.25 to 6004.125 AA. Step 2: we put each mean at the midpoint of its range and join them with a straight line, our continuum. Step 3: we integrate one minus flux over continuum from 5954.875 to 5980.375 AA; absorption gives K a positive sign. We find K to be -1.4 AA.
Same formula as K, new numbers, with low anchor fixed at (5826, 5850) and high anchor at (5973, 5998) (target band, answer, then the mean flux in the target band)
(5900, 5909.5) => 1.16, 18.7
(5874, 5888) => 1.66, 18.8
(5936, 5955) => 0.79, 20.2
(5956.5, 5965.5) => 0.18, 20.6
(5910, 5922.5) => 1.10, 19.3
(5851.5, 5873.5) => 0.78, 20.7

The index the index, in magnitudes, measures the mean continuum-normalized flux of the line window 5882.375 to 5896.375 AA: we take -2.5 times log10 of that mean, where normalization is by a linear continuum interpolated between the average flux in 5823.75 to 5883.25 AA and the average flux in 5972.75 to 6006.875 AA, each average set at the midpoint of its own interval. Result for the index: 0.28 mag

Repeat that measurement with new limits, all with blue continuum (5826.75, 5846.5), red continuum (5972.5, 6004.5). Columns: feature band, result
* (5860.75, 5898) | 0.15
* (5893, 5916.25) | 0.17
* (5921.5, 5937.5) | 0.03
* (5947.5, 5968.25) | 0.02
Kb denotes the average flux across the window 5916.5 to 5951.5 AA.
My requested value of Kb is 20.3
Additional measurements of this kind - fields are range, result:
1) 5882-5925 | 17.9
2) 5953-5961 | 20.4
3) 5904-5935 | 20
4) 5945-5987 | 20.8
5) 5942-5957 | 20.2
